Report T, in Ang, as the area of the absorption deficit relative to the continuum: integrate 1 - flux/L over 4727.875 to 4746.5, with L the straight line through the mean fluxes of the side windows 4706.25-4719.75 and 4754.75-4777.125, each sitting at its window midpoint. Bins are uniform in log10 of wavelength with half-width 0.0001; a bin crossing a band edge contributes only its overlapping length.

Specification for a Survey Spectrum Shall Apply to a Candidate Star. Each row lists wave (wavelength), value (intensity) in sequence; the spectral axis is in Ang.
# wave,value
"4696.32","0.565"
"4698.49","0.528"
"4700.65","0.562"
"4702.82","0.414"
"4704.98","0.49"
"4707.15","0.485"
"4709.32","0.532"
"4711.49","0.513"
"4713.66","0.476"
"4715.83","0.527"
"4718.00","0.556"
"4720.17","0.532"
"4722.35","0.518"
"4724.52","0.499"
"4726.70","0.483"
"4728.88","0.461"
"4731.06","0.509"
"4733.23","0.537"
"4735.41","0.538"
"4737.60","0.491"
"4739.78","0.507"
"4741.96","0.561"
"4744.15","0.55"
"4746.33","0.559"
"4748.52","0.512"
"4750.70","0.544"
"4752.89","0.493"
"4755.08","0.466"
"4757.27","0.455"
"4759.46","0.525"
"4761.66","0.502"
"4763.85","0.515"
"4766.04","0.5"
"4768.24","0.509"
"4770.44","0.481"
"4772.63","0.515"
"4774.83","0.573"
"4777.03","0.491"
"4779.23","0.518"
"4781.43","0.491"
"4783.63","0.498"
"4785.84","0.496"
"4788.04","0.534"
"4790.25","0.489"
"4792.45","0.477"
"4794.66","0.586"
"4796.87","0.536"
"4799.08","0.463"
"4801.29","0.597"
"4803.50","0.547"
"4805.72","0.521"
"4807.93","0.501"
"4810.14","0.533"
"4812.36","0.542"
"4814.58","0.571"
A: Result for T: -0.4 Ang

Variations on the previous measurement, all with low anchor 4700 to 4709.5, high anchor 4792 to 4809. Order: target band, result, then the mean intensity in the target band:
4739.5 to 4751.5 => -0.8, 0.541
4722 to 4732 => 0.1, 0.492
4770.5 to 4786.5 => 0.3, 0.51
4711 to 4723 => -0.6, 0.521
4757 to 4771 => 0.4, 0.501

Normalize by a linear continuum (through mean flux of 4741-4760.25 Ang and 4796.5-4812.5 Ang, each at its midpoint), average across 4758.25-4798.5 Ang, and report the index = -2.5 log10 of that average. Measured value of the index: 0.02 mag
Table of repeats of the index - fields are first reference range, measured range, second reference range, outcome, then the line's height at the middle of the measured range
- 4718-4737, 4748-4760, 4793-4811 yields 0.05 mag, 0.519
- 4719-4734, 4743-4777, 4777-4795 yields -0.01 mag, 0.506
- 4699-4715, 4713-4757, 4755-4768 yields -0.04 mag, 0.497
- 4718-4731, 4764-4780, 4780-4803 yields 0.00 mag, 0.514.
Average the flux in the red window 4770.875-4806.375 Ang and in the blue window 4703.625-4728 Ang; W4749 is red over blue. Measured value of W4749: 1.02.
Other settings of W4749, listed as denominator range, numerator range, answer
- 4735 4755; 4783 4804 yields 0.99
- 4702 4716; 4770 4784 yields 1.04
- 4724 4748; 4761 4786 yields 0.98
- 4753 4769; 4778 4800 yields 1.03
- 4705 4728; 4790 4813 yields 1.03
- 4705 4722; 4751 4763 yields 0.95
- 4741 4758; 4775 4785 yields 0.98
